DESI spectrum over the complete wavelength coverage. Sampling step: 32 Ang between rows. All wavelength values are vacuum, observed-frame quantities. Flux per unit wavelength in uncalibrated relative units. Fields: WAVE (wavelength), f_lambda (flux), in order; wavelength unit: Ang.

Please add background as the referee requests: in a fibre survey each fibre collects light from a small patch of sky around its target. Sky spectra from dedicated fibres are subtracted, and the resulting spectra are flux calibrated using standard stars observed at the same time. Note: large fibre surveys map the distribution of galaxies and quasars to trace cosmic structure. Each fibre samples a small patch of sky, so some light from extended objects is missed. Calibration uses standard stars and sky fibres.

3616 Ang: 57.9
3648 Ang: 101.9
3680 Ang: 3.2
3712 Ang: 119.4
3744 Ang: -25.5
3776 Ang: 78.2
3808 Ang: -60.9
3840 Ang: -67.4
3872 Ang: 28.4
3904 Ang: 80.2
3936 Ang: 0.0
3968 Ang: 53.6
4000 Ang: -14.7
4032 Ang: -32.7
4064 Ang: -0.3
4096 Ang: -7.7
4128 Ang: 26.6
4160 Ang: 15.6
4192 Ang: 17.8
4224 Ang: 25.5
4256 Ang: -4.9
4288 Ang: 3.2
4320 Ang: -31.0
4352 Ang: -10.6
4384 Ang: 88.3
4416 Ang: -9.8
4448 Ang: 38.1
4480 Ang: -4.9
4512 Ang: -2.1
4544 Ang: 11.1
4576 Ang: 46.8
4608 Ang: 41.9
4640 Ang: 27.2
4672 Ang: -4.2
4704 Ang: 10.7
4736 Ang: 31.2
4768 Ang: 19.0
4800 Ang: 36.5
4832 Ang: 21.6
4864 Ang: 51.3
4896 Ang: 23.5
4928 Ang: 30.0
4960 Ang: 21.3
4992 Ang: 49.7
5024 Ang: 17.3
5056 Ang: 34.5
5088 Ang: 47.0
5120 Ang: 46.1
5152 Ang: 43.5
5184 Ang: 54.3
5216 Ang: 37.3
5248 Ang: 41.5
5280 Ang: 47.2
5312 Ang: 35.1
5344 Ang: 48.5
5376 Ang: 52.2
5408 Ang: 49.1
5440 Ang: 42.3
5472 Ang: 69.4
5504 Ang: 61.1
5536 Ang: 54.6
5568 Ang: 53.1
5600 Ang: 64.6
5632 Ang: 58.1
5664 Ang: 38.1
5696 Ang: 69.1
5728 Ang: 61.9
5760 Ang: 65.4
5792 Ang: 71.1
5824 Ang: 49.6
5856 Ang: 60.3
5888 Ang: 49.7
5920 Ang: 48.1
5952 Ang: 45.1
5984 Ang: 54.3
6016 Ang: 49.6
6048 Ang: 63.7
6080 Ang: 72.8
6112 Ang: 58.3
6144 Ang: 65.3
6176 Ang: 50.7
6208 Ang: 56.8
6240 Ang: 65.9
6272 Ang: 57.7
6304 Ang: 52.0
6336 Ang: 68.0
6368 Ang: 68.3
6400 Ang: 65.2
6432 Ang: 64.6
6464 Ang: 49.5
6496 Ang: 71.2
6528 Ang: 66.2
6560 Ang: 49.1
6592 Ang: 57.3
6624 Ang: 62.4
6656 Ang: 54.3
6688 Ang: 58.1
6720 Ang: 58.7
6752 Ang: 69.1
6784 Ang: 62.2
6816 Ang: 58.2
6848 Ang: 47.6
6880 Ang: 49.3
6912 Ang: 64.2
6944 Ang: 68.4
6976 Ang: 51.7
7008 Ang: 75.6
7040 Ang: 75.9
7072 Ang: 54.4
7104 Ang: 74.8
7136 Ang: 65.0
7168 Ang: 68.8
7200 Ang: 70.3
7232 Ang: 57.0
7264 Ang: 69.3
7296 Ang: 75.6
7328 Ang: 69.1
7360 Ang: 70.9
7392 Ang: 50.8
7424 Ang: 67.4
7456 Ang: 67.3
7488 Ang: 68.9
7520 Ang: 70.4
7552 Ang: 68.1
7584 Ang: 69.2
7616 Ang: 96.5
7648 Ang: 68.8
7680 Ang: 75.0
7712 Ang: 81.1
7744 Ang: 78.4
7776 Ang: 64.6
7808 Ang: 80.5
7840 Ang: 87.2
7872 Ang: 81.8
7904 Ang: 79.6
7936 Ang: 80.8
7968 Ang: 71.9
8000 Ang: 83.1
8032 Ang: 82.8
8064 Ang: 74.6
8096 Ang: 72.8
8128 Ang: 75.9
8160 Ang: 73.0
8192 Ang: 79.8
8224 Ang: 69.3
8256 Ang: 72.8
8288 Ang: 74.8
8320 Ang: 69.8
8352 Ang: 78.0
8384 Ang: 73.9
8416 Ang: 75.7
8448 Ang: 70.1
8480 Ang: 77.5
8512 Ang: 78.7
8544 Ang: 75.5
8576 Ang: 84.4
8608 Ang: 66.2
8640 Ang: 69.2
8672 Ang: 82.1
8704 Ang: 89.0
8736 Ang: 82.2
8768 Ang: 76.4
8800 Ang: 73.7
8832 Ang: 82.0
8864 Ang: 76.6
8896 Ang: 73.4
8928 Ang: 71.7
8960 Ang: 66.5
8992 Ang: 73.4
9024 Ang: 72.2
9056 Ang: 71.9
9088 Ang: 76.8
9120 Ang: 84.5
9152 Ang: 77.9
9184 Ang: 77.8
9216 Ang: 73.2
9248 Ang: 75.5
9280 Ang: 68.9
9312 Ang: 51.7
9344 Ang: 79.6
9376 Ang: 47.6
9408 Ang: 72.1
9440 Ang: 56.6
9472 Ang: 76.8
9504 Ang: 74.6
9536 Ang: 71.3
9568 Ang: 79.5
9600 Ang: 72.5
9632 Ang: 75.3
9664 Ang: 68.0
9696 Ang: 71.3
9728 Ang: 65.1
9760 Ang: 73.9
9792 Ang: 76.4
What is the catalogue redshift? 0.33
